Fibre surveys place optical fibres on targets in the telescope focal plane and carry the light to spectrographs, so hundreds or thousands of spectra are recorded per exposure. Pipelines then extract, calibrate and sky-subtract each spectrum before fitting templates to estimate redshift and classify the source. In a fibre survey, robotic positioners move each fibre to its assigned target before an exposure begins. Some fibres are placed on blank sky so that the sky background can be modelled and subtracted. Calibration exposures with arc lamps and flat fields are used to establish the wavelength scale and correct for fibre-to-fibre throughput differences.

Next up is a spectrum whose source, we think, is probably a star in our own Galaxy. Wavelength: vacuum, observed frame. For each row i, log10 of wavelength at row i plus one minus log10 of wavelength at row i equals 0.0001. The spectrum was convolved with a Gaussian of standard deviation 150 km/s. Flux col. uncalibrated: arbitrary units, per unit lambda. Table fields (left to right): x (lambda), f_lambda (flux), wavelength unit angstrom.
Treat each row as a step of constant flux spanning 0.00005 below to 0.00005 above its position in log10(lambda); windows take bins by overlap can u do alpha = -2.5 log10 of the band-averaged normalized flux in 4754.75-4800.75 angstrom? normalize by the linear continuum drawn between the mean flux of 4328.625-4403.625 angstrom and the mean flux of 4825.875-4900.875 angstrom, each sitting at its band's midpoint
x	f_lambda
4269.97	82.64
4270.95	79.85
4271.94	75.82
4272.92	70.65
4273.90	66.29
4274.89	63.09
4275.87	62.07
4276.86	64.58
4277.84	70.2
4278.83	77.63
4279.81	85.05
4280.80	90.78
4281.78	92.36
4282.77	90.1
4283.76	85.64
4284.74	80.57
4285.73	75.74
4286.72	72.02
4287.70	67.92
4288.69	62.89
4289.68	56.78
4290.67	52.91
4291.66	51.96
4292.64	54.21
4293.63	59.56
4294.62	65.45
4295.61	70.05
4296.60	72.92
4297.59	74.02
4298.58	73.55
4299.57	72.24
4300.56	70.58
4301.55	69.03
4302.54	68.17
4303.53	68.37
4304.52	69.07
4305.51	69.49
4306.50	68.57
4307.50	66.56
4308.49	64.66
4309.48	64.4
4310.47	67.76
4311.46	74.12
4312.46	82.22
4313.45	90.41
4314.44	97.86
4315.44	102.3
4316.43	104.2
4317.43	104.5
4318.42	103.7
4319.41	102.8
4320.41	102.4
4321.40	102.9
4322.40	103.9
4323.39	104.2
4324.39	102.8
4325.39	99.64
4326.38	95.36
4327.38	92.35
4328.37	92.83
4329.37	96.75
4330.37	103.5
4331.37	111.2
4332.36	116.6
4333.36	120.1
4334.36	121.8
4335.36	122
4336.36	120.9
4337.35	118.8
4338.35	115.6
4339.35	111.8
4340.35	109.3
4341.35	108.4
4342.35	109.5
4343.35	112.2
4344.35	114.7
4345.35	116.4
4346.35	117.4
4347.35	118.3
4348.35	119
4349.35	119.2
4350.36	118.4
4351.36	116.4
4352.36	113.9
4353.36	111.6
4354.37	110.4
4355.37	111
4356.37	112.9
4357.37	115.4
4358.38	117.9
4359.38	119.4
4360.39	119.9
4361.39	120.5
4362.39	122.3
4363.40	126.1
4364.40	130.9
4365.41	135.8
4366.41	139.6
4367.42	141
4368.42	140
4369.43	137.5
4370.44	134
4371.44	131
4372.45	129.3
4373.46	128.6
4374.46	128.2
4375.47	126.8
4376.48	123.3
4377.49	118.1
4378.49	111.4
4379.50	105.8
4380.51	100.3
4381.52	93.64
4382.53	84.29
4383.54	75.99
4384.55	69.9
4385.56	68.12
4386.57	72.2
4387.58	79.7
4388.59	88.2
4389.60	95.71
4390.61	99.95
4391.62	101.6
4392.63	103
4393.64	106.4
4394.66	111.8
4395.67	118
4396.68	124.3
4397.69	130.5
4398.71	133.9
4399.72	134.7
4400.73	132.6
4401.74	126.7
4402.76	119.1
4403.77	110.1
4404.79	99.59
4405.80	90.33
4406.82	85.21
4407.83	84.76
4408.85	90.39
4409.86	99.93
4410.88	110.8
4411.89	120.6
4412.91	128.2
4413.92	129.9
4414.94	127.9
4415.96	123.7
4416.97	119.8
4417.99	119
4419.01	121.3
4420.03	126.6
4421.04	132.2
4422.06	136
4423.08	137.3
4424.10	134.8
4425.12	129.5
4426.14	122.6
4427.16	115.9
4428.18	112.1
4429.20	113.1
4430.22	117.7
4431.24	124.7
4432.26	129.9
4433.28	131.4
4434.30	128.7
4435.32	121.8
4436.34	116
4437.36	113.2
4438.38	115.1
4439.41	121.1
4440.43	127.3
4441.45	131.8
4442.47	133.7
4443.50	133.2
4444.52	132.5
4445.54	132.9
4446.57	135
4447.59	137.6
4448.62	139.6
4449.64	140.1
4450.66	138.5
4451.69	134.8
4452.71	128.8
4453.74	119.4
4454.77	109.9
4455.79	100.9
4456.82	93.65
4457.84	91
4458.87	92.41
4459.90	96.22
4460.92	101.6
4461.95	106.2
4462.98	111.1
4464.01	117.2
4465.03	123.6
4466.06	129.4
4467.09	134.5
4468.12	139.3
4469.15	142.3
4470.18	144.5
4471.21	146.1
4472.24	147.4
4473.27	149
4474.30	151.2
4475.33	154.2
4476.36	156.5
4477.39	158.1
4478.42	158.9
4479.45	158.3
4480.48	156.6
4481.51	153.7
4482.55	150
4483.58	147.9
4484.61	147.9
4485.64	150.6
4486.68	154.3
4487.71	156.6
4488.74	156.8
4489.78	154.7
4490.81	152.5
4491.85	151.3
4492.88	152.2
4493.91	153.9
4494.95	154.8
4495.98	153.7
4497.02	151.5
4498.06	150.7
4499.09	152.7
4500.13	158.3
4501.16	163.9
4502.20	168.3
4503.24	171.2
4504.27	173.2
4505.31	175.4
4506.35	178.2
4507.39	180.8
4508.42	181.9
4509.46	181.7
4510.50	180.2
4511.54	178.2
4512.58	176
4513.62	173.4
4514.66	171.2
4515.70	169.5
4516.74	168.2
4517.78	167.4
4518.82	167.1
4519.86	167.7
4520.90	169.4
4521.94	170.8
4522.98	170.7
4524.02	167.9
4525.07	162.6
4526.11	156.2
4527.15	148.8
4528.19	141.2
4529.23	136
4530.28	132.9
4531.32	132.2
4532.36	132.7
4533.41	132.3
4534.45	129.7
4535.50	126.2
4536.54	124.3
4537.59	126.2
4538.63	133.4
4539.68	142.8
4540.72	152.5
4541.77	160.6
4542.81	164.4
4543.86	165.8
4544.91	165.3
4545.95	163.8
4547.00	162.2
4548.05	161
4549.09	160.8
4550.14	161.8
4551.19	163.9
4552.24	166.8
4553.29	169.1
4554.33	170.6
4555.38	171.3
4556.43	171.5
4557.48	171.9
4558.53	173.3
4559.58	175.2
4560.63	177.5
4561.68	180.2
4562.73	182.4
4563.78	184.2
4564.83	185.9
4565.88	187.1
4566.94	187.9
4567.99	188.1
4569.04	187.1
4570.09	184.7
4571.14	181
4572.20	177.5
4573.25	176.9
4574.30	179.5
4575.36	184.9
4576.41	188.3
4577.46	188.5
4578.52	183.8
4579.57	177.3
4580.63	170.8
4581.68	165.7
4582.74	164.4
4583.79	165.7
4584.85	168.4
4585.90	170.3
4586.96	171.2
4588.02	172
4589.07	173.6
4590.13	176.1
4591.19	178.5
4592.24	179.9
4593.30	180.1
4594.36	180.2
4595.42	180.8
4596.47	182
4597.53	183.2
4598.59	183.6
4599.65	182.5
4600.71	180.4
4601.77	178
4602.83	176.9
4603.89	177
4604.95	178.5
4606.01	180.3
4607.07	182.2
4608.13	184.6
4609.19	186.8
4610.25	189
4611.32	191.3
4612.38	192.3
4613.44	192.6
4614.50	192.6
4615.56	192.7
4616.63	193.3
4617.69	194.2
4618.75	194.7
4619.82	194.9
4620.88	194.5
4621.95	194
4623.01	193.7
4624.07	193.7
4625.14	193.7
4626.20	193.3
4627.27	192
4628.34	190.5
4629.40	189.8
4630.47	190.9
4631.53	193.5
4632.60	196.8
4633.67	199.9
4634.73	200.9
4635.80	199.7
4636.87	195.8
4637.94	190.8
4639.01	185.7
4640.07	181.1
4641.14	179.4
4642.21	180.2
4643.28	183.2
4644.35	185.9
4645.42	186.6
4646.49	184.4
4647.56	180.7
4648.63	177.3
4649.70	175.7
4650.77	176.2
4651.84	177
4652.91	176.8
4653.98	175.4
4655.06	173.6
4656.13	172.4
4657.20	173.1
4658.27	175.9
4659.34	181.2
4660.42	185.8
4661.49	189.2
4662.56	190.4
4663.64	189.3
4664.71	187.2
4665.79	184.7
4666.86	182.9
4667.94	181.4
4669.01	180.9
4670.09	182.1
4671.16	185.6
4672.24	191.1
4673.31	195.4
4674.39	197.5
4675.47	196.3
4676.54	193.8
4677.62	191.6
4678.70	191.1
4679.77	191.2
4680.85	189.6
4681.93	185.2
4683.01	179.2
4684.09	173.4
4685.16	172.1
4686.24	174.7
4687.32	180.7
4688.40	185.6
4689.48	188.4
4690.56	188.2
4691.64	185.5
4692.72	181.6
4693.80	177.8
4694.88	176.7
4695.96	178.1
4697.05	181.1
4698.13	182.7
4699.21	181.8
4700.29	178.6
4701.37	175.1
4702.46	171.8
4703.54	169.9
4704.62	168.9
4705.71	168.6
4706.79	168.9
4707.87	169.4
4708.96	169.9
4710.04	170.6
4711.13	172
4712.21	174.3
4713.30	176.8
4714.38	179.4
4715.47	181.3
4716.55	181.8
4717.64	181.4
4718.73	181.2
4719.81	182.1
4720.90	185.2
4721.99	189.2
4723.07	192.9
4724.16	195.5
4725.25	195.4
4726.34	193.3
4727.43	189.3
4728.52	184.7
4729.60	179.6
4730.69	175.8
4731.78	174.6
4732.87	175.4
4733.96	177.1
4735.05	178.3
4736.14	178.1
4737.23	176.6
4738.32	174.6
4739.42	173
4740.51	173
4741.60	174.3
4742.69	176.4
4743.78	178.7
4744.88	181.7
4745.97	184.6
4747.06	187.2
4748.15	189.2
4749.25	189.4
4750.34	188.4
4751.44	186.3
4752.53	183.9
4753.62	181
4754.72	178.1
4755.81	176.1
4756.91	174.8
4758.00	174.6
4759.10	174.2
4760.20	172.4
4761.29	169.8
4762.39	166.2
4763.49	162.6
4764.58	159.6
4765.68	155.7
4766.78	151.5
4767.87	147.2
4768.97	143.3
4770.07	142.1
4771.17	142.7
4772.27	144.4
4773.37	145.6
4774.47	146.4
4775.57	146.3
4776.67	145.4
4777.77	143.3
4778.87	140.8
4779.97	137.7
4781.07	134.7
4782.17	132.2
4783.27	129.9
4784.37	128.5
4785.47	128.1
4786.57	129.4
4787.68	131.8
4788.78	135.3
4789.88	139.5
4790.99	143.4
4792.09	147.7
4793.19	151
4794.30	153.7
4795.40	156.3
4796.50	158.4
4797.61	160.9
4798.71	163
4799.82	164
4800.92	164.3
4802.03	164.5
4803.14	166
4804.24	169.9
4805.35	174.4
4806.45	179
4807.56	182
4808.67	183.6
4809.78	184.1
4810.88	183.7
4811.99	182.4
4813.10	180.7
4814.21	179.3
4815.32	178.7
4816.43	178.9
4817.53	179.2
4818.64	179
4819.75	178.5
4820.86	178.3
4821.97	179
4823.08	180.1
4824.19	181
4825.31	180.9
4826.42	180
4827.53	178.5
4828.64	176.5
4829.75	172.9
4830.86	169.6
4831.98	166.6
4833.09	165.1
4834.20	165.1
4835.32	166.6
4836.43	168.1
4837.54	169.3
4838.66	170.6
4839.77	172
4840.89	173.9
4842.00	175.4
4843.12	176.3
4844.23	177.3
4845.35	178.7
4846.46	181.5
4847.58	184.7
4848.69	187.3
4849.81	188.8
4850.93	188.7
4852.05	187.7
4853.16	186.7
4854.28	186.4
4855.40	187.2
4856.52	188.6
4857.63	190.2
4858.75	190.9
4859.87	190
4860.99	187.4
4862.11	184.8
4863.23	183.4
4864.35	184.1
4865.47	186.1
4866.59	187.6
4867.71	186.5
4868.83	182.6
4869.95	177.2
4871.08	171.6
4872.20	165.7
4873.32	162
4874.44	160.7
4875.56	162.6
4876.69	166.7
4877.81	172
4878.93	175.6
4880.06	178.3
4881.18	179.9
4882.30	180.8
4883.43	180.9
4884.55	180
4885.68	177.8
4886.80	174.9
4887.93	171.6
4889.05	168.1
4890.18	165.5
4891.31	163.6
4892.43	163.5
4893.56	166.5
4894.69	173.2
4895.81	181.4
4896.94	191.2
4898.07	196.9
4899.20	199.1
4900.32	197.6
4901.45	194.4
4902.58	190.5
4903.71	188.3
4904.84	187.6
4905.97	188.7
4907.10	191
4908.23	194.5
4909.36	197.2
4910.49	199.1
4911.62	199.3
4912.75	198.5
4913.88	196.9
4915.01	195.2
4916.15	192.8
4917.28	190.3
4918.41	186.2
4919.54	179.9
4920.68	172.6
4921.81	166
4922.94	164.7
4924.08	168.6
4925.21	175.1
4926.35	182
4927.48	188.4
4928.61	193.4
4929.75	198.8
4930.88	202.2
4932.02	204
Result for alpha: 0.11 mag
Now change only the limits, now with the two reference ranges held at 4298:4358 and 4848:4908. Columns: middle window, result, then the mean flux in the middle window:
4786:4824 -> 0.025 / 167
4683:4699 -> -0.176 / 180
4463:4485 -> -0.196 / 145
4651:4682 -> -0.229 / 185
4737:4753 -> -0.125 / 181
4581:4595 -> -0.243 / 173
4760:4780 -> 0.100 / 151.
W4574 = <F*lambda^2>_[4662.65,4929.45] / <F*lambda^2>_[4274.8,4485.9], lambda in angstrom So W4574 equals 1.90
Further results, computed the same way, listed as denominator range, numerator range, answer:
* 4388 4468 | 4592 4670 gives 1.71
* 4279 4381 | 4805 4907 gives 2.24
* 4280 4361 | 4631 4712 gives 2.27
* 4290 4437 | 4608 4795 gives 1.92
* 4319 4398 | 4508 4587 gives 1.62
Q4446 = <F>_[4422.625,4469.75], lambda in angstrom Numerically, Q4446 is 123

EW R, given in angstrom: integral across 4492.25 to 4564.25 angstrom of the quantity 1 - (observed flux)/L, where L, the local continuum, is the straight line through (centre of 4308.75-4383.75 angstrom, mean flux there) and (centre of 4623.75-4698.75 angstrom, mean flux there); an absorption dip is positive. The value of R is -3.5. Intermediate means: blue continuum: 111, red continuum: 185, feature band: 161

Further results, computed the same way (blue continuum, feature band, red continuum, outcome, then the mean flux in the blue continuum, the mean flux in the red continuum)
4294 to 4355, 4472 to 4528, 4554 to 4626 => -3.1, 96.9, 182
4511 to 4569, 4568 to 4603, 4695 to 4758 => -2.5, 162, 180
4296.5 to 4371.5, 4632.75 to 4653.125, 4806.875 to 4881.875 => -4.9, 104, 179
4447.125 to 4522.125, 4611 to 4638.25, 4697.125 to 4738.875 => -4.4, 149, 179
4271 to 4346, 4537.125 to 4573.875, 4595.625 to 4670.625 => -1.6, 86.7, 186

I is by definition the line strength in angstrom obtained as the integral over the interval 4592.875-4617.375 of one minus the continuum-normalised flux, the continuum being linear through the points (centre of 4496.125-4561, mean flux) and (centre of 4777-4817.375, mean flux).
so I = -3.78 angstrom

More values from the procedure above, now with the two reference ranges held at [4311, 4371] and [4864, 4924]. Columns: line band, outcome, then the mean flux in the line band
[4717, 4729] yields -2.1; 188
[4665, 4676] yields -2.5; 188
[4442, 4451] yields -0.7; 136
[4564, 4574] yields -3.1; 184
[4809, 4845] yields -0.6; 176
